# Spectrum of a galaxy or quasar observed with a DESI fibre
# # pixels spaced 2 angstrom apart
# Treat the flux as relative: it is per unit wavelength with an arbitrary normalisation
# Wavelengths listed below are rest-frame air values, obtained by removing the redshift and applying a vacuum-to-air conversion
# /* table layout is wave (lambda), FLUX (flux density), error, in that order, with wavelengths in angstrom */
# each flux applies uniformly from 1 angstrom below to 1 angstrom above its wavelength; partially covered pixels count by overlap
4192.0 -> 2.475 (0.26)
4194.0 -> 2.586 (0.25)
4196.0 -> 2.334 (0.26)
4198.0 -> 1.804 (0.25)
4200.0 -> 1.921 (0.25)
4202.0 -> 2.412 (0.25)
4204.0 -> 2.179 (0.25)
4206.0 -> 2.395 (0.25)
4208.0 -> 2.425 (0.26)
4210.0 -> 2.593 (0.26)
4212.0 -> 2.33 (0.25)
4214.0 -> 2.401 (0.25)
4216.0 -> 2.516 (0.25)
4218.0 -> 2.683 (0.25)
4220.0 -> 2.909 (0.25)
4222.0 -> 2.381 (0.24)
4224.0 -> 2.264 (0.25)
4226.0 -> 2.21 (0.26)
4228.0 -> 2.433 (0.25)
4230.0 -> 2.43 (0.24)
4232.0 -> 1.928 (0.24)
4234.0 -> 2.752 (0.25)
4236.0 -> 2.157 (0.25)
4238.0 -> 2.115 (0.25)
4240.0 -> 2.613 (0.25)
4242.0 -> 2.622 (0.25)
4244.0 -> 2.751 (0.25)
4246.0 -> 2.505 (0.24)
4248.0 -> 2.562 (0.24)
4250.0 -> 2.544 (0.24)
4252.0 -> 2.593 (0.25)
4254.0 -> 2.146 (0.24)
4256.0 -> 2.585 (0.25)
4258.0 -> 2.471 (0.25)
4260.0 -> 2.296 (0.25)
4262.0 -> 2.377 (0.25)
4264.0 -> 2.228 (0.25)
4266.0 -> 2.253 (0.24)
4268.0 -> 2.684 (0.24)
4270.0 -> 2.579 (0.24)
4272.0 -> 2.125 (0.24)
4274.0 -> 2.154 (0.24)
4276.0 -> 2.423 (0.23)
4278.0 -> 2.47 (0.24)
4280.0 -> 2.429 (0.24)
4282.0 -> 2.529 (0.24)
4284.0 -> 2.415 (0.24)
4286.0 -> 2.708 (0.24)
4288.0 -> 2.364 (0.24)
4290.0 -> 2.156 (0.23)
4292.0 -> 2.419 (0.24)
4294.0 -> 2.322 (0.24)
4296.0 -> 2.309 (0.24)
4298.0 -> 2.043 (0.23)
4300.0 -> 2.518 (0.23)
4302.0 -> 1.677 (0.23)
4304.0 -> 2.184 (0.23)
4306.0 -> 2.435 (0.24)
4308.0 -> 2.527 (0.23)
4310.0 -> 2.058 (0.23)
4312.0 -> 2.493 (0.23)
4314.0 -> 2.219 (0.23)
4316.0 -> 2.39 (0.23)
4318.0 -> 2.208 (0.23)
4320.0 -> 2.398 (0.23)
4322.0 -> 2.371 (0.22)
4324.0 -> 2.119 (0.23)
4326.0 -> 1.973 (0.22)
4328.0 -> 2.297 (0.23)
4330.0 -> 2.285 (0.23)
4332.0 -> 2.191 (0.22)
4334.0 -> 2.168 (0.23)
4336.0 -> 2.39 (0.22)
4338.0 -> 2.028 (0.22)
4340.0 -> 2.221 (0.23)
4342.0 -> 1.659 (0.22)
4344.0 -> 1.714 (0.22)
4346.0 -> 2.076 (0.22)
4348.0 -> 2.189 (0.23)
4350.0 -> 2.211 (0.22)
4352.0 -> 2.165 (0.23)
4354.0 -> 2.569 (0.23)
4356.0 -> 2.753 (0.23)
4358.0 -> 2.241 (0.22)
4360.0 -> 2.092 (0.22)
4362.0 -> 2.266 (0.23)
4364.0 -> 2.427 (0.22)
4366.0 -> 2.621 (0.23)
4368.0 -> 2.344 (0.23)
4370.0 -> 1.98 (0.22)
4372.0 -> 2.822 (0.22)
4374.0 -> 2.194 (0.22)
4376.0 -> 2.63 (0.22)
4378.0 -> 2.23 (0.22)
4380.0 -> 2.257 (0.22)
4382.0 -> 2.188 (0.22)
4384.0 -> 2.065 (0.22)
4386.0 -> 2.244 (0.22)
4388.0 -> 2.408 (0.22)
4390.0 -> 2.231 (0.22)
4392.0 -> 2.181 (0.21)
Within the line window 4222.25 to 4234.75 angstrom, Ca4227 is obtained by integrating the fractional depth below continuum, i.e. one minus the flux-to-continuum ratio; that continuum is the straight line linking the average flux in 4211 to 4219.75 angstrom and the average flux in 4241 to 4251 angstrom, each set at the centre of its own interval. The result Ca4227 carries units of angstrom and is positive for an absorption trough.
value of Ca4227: 1.1 angstrom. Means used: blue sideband 2.52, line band 2.33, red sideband 2.6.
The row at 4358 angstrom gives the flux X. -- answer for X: 2.241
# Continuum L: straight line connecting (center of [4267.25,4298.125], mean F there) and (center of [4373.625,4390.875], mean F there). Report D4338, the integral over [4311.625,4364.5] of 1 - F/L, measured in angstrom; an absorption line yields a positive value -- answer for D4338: 2.4 angstrom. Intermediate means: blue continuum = 2.39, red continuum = 2.28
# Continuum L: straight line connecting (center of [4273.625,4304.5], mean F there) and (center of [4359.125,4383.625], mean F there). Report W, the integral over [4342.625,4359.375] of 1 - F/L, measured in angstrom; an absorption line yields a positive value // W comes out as 0.8 angstrom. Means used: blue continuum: 2.33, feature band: 2.22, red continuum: 2.33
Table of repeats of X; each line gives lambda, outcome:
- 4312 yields 2.493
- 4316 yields 2.39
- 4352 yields 2.165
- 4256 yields 2.585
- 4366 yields 2.621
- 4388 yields 2.408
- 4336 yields 2.39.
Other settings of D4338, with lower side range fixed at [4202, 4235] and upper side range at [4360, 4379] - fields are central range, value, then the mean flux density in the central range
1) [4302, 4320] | 0.8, 2.28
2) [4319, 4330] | 0.7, 2.24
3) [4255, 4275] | 0.3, 2.38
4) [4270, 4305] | 1.3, 2.32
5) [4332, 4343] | 1.3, 2.1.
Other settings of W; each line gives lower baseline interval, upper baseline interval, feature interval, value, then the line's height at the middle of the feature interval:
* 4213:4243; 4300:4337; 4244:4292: -1.5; 2.35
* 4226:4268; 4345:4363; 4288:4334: 1.7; 2.34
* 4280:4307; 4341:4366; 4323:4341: 0.5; 2.25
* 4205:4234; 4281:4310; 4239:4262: -1.2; 2.39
